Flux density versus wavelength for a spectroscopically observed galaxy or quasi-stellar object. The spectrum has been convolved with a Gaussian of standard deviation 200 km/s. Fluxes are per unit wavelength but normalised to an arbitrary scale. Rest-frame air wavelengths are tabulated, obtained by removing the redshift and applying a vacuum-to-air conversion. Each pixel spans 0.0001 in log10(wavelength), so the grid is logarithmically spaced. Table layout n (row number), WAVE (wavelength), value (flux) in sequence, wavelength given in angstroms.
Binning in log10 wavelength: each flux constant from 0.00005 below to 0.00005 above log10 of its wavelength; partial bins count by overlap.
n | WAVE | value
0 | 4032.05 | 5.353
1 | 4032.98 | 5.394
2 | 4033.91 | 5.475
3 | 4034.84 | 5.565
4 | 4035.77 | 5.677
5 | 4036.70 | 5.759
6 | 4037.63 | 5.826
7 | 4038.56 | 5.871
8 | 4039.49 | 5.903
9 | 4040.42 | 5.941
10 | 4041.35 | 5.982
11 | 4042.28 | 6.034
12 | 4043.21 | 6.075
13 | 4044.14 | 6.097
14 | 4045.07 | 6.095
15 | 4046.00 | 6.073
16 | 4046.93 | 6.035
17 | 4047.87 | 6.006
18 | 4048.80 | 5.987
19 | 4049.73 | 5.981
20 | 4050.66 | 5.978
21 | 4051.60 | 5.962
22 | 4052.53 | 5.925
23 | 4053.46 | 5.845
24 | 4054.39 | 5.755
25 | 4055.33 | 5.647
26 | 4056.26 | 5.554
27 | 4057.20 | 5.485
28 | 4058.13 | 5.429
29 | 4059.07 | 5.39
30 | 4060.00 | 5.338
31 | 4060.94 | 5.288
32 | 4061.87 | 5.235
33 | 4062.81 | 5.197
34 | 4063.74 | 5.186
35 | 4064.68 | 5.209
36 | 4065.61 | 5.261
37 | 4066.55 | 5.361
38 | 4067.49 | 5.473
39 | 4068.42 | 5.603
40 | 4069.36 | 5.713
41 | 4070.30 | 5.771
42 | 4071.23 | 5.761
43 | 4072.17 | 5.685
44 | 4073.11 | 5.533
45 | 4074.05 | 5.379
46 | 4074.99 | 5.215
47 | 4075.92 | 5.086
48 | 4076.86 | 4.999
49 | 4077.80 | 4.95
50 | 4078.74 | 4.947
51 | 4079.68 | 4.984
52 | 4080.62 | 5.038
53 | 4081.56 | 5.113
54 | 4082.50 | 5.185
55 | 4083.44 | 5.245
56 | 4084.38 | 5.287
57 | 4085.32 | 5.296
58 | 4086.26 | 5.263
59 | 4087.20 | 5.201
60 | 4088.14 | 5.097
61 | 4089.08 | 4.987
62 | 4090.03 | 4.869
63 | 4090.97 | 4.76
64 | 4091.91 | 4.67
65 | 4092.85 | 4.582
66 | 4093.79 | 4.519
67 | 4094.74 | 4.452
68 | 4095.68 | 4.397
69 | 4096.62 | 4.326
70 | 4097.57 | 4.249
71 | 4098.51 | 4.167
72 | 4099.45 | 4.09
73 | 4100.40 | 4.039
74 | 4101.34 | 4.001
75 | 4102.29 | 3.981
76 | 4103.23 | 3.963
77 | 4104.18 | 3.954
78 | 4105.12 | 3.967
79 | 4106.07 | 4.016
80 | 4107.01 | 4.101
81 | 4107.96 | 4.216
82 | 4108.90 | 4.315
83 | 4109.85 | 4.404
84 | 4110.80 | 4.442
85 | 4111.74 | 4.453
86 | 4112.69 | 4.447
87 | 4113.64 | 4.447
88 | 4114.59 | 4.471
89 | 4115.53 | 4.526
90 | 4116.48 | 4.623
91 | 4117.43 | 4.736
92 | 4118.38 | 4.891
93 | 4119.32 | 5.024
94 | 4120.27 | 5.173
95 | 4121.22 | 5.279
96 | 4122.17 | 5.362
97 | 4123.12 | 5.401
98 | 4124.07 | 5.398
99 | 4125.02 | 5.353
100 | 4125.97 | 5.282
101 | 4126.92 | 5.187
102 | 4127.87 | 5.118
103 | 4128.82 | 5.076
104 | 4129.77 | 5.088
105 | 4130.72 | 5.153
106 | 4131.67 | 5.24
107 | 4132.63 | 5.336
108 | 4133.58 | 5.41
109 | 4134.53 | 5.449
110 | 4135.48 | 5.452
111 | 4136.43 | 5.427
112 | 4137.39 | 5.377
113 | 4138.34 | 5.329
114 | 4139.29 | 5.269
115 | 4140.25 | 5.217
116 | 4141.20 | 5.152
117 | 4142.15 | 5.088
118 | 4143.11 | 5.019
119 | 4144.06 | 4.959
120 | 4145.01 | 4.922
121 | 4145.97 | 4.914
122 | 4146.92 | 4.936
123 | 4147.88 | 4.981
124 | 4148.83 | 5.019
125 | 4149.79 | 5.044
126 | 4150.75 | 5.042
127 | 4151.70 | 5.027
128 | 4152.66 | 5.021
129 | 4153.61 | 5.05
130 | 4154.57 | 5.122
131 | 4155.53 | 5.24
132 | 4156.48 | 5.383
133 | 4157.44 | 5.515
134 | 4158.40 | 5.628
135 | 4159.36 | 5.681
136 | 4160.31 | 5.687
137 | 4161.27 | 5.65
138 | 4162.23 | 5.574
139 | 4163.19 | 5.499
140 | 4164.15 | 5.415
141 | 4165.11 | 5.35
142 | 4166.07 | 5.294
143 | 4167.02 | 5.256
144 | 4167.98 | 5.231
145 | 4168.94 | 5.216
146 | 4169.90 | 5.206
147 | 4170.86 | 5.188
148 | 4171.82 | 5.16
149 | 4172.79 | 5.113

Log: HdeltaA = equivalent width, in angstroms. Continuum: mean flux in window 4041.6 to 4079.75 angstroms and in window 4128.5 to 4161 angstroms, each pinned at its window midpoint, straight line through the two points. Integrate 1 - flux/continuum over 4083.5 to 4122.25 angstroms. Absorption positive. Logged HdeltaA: 6.0 angstroms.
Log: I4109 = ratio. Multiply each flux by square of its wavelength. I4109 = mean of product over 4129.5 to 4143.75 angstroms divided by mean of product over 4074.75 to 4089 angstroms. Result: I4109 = 1.06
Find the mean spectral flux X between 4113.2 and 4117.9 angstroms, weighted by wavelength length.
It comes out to 4.56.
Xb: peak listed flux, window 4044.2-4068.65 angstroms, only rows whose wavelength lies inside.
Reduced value 6.095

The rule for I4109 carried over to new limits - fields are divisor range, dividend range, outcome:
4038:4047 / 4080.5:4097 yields 0.83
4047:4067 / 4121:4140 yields 0.98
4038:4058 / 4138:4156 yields 0.90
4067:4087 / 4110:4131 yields 0.95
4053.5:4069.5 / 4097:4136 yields 0.89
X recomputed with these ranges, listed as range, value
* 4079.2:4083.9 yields 5.11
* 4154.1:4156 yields 5.17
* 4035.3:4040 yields 5.81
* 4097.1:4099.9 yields 4.18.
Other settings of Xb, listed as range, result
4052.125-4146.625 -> 5.925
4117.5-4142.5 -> 5.452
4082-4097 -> 5.296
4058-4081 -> 5.771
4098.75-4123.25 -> 5.401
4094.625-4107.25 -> 4.452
